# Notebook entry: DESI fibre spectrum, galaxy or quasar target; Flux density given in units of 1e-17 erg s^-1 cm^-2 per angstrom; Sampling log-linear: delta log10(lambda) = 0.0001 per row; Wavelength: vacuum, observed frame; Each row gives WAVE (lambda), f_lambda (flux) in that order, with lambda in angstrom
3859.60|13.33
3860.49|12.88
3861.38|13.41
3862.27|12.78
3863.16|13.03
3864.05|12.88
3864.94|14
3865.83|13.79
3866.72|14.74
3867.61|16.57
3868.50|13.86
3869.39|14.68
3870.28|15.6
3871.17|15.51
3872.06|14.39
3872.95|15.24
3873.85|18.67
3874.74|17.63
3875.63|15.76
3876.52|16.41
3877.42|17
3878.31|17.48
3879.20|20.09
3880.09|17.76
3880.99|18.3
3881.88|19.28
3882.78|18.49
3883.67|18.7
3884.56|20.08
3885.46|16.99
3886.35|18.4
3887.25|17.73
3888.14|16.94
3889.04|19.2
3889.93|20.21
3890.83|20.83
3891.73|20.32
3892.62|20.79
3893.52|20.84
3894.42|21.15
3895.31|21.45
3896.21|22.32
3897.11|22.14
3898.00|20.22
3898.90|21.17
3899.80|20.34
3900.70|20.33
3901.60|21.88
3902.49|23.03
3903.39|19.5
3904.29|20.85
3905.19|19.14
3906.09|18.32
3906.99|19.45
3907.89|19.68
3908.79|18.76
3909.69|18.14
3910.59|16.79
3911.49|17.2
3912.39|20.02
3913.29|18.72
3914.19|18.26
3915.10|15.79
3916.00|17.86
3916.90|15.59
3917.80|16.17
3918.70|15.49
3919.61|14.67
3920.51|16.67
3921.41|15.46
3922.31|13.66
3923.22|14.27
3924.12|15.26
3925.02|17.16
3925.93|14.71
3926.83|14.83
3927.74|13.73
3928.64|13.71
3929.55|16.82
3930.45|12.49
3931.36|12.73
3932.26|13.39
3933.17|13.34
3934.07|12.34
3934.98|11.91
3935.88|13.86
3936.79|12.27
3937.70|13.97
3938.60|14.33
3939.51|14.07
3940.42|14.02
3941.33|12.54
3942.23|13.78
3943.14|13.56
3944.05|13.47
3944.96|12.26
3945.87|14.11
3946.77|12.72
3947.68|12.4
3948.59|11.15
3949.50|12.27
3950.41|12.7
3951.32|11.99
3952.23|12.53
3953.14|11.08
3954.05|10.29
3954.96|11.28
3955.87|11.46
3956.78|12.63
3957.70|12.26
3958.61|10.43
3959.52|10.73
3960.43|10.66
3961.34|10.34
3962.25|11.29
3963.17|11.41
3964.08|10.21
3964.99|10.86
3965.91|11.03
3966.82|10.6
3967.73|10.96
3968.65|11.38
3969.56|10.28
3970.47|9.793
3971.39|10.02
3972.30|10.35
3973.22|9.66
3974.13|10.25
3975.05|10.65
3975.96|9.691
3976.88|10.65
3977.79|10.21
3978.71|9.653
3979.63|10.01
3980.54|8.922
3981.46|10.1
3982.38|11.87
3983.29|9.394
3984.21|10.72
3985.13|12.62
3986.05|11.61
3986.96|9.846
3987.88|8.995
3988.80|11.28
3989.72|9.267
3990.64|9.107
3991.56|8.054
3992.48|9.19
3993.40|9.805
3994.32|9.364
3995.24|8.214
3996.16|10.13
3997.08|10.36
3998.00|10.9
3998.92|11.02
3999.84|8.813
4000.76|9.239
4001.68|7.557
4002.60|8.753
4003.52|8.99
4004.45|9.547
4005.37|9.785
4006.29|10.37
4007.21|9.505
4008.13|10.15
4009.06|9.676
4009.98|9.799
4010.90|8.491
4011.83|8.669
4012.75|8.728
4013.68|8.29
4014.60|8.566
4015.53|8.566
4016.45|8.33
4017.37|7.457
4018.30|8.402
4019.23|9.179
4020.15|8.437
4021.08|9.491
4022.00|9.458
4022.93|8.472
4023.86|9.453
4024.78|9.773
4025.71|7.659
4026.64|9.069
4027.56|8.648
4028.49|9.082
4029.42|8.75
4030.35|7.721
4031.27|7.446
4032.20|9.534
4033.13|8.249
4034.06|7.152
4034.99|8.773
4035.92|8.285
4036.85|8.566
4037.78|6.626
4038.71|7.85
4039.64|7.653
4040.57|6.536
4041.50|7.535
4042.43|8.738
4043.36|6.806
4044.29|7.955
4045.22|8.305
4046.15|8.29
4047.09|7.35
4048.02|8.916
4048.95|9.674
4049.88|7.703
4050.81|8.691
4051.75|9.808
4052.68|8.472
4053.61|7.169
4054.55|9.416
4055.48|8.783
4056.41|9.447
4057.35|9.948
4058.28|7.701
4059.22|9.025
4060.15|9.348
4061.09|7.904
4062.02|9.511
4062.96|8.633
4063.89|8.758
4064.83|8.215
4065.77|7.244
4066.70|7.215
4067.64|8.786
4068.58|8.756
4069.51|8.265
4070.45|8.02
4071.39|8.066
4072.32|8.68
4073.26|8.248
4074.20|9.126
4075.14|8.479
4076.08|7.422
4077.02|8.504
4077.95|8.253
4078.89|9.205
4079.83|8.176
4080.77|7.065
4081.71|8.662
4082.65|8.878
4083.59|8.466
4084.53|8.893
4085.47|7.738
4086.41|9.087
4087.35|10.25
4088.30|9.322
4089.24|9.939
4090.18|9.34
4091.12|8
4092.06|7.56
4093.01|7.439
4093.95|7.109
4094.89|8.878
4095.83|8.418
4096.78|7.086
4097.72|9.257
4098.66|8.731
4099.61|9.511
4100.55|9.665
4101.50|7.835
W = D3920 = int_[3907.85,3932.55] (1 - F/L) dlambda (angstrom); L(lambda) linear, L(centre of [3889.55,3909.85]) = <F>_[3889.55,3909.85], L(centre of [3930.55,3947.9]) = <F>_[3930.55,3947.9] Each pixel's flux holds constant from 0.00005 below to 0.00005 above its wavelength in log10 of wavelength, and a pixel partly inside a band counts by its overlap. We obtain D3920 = 1.2 angstrom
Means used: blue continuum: 20.5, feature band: 16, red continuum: 13.2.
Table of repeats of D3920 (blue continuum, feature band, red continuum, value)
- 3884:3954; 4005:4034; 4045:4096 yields 6.0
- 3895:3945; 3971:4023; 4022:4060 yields 8.1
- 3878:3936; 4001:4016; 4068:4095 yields 4.0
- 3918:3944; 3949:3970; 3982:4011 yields 1.7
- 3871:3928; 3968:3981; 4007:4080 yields 3.0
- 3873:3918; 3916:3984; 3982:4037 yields 9.6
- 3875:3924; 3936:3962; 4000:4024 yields 3.7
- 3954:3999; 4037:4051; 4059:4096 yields 1.8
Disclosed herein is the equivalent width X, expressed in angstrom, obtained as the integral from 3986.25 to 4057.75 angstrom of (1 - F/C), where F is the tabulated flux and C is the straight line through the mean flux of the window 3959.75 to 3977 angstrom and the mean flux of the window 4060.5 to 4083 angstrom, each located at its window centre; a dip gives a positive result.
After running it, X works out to 4.4 angstrom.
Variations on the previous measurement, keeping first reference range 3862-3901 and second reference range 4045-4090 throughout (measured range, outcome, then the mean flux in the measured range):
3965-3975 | 2.2 angstrom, 10.5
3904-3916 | -1.5 angstrom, 18.5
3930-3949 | 2.4 angstrom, 13.1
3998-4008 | 2.0 angstrom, 9.46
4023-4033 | 1.8 angstrom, 8.69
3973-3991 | 3.6 angstrom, 10.2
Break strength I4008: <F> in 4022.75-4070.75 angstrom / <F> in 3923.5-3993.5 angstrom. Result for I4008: 0.7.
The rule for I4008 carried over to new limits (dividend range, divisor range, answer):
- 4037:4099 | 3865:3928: 0.47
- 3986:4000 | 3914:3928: 0.62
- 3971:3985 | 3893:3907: 0.49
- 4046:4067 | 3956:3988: 0.81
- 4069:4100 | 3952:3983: 0.80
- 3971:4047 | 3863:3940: 0.53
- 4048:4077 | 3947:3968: 0.75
